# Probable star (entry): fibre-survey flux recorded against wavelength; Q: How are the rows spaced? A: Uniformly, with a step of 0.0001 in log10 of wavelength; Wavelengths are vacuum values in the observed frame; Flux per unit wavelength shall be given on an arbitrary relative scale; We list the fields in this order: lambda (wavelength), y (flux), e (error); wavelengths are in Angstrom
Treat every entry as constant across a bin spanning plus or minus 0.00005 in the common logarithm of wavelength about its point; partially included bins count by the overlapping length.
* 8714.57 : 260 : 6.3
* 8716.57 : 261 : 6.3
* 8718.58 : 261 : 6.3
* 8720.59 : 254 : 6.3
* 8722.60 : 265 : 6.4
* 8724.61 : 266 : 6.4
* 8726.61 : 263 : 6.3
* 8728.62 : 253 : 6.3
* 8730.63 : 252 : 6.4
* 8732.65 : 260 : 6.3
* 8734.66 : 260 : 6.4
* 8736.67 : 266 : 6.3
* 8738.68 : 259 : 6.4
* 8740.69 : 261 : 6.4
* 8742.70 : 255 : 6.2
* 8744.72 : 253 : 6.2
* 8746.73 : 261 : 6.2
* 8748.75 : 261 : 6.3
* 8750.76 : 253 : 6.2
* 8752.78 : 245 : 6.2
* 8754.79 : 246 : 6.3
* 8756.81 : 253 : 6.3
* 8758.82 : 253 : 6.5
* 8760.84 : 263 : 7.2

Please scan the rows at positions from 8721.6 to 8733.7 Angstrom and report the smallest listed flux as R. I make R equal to 252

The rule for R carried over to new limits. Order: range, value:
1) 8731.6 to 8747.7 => 253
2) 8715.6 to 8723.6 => 254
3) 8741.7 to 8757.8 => 245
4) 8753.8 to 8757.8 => 246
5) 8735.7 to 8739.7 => 259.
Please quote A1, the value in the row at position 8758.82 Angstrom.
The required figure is 253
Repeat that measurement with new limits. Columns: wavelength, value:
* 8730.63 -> 252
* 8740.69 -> 261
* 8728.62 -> 253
